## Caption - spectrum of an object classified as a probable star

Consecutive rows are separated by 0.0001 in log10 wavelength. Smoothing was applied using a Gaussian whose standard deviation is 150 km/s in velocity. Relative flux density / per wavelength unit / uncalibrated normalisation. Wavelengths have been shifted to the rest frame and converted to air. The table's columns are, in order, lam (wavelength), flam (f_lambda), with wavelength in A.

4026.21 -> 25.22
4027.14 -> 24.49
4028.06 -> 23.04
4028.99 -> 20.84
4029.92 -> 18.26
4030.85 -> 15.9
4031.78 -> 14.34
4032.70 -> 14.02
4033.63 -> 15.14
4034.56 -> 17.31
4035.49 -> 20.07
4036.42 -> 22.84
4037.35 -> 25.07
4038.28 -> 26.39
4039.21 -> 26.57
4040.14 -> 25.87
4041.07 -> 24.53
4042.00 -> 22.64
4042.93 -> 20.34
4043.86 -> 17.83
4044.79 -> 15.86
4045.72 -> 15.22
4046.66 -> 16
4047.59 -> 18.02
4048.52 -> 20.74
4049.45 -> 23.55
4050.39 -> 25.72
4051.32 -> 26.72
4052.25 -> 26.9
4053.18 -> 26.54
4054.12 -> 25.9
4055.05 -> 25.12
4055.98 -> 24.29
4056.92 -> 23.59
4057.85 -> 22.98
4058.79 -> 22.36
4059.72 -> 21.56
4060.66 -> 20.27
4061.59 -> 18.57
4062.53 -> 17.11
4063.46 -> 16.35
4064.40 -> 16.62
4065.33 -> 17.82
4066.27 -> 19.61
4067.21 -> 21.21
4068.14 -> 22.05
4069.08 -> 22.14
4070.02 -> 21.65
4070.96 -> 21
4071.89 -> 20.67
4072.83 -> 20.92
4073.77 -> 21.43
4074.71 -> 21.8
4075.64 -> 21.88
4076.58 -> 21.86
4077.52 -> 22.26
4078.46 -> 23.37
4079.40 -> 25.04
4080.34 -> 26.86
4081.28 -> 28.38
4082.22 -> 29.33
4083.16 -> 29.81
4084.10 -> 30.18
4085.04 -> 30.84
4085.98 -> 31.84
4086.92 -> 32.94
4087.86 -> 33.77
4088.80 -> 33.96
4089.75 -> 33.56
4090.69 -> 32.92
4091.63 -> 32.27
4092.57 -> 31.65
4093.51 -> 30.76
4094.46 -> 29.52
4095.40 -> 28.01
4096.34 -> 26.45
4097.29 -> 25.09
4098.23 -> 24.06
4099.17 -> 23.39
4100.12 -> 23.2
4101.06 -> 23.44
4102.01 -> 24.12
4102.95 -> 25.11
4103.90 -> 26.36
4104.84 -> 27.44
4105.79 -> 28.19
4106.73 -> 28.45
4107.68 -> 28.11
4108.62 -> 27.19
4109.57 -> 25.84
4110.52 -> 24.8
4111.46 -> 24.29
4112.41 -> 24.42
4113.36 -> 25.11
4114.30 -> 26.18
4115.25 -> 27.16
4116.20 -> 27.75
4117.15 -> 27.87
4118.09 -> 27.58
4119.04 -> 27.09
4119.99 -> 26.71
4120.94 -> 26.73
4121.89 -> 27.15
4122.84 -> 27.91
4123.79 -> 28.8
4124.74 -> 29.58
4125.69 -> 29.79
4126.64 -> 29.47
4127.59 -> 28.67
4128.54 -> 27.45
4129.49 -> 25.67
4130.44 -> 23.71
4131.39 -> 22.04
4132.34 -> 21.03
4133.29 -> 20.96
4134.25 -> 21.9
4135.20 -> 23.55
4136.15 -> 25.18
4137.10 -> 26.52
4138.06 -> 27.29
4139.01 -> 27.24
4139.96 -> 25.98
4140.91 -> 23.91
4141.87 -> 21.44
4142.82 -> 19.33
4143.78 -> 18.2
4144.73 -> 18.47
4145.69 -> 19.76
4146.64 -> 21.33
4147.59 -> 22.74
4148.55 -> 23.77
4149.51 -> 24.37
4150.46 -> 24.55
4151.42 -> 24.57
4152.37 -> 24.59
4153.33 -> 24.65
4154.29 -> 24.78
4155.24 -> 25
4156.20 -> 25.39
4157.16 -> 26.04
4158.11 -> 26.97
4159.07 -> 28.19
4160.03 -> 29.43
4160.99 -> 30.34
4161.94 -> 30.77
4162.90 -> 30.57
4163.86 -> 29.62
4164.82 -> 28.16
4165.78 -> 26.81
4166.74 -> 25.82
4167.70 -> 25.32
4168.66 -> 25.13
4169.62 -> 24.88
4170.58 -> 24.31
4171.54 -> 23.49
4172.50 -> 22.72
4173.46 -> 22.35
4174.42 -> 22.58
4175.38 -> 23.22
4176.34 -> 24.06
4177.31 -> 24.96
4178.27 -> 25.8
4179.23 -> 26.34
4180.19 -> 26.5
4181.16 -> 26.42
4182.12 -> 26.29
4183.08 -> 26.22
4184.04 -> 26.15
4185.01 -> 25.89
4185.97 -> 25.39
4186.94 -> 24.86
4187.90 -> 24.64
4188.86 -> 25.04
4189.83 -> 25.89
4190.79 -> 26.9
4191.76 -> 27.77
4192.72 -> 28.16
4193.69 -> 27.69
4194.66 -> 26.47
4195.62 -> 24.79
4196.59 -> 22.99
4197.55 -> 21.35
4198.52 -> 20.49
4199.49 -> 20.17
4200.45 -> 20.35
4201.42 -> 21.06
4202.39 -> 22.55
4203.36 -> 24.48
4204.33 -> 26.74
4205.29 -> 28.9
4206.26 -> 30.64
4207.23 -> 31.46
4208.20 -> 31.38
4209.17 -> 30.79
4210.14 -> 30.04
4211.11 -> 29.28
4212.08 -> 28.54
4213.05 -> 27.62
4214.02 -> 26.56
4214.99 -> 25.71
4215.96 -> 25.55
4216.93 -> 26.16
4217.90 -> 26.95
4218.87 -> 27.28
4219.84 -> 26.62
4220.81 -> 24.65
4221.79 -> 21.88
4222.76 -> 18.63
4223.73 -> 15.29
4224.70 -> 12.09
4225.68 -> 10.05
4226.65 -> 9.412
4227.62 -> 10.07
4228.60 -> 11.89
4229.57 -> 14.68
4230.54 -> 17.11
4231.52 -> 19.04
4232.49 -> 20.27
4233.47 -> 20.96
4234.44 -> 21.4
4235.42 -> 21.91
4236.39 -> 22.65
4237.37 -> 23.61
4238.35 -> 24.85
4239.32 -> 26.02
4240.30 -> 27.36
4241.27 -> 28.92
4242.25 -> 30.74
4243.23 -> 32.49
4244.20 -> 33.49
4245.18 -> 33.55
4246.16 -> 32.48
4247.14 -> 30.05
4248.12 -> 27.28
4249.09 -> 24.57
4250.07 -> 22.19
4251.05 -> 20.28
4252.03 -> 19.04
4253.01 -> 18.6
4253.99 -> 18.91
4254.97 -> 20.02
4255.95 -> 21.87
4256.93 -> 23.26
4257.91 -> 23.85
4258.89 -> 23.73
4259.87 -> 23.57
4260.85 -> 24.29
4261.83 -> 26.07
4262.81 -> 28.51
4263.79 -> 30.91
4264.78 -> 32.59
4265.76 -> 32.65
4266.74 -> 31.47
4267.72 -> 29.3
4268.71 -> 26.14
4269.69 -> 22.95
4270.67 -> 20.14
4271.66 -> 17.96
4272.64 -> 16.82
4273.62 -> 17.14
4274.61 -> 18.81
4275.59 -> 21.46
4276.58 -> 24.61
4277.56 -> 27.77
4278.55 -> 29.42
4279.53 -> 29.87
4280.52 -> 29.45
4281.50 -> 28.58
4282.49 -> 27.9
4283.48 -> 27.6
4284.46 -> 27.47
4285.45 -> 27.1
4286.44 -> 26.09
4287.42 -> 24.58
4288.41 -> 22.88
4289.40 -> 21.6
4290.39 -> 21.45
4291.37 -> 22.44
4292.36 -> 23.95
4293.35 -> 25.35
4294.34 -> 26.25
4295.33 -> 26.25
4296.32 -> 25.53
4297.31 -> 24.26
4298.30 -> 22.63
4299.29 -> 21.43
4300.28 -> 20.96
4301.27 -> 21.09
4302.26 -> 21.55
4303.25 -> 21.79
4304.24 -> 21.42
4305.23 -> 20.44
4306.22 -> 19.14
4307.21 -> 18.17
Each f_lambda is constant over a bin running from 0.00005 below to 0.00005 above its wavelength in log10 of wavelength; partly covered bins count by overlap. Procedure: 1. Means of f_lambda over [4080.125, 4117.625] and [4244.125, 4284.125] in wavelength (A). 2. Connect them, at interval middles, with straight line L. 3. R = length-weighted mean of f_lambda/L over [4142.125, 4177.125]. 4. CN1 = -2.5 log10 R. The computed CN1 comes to 0.09 mag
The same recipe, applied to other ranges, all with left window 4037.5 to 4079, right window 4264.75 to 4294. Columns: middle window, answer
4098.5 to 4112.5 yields -0.14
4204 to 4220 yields -0.18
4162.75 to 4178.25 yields -0.08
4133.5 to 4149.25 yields 0.00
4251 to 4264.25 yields 0.07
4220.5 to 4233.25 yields 0.47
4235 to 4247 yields -0.16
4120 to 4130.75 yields -0.22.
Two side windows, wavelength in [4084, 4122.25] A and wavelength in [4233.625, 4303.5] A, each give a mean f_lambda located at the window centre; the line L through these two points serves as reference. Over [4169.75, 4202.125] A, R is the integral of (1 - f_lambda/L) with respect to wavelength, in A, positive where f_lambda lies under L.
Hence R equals 2.2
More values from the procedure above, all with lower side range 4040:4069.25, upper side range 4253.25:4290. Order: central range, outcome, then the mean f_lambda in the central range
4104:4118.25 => -2.8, 26.7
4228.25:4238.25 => 1.9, 19.7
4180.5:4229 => -0.6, 24.1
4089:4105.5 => -4.2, 27.6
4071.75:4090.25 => -4.6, 27.2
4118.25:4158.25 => -3.6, 24.8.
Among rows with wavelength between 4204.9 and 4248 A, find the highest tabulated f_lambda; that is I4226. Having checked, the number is 33.55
